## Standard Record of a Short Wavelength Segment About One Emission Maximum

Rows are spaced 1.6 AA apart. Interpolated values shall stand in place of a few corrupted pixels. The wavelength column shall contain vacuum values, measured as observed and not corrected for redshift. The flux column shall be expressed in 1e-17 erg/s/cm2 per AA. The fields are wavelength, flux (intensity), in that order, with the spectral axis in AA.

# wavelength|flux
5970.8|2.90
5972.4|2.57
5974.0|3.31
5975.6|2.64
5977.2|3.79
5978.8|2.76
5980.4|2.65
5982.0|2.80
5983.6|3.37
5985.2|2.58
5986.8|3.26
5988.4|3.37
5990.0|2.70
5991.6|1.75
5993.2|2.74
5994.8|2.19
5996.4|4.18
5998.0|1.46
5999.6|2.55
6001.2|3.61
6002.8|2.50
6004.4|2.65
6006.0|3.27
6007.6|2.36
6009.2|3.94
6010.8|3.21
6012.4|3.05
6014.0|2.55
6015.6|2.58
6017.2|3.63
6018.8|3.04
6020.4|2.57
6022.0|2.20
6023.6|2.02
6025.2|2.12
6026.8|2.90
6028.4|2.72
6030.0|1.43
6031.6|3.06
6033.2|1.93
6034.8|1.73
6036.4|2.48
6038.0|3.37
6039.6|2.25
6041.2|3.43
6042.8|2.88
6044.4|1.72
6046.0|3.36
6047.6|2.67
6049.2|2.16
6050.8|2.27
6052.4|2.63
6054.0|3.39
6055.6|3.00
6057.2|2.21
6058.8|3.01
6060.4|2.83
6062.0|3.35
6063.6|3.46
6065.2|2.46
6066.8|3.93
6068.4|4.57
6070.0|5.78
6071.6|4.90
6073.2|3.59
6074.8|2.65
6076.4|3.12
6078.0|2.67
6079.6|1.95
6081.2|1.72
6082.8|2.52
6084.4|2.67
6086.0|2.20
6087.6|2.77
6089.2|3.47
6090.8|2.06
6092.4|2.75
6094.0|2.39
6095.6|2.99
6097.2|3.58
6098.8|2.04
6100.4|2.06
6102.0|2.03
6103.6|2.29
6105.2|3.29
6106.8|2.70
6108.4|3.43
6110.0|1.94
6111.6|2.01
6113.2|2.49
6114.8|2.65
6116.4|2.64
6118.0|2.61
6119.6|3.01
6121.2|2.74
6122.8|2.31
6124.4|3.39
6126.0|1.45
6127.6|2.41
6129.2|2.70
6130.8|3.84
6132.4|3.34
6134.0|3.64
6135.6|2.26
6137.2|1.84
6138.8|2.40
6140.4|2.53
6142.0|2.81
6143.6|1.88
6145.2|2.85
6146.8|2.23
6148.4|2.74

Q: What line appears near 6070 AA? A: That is [O III] 5007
